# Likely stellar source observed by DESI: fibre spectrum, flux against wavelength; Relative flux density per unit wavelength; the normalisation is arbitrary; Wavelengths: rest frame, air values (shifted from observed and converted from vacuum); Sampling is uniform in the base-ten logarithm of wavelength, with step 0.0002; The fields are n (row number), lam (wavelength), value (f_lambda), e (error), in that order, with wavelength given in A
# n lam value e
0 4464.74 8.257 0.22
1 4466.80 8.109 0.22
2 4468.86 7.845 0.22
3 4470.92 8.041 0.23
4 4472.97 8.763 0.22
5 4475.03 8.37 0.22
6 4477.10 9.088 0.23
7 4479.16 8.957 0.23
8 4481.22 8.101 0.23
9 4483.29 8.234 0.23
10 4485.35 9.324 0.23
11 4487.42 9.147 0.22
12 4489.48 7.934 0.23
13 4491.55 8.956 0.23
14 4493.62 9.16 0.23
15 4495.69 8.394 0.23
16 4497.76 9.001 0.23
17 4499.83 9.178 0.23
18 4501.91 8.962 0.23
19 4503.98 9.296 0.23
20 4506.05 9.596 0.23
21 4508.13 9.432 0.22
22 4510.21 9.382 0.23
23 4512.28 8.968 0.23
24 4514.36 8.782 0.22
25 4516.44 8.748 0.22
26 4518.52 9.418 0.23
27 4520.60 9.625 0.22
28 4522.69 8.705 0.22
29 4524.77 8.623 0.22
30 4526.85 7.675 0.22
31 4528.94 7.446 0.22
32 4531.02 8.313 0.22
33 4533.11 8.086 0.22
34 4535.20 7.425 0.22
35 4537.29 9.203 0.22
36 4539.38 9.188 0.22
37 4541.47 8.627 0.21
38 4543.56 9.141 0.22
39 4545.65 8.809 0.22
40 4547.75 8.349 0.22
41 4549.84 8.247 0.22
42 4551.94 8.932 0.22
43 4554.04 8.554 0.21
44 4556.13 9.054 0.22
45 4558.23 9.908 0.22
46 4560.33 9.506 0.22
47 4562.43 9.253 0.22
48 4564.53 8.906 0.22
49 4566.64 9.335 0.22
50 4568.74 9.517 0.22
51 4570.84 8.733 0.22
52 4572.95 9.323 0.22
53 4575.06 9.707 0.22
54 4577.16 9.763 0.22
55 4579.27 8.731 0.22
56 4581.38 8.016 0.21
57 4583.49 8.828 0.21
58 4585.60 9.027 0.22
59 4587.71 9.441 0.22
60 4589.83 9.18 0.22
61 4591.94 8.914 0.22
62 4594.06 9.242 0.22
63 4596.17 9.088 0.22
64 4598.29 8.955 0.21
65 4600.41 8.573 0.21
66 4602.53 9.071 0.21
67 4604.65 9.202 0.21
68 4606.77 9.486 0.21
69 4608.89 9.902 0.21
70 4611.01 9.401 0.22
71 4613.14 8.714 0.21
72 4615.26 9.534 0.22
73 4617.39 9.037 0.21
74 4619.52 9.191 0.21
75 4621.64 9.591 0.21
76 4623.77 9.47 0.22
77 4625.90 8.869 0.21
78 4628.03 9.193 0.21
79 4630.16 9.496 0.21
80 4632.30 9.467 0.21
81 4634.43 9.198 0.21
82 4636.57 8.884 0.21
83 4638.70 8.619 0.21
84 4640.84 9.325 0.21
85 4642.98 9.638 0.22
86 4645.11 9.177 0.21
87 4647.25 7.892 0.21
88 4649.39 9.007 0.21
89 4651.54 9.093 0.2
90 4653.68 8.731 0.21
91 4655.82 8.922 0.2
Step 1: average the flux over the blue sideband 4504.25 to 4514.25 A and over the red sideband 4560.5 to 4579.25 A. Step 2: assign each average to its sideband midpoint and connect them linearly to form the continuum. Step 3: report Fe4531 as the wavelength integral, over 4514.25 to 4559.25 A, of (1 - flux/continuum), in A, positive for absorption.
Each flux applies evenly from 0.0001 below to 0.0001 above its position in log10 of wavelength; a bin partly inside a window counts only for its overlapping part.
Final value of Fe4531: 3.0 A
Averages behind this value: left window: 9.29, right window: 9.29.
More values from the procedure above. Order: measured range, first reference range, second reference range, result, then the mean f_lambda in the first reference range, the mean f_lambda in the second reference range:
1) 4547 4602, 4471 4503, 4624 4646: -0.2 A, 8.75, 9.2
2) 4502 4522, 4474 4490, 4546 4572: -1.0 A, 8.67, 9.02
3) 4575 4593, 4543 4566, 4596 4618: 0.1 A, 8.97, 9.18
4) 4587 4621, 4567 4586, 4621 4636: 0.0 A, 9.09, 9.3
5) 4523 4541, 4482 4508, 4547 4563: 1.4 A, 8.94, 8.98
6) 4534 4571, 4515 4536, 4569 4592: -0.8 A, 8.42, 9.08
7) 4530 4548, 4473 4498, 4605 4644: 0.7 A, 8.71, 9.28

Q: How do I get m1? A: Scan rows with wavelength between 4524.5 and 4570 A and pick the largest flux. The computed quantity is 9.908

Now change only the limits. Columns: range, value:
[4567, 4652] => 9.902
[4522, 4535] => 8.705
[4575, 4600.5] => 9.763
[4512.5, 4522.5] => 9.625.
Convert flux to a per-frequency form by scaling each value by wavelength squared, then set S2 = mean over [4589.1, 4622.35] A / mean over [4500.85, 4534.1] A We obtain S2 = 1.08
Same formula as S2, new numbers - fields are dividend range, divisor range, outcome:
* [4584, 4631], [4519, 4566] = 1.09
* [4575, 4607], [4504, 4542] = 1.07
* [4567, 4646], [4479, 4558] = 1.09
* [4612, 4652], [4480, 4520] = 1.08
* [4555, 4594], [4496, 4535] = 1.07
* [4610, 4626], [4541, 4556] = 1.10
